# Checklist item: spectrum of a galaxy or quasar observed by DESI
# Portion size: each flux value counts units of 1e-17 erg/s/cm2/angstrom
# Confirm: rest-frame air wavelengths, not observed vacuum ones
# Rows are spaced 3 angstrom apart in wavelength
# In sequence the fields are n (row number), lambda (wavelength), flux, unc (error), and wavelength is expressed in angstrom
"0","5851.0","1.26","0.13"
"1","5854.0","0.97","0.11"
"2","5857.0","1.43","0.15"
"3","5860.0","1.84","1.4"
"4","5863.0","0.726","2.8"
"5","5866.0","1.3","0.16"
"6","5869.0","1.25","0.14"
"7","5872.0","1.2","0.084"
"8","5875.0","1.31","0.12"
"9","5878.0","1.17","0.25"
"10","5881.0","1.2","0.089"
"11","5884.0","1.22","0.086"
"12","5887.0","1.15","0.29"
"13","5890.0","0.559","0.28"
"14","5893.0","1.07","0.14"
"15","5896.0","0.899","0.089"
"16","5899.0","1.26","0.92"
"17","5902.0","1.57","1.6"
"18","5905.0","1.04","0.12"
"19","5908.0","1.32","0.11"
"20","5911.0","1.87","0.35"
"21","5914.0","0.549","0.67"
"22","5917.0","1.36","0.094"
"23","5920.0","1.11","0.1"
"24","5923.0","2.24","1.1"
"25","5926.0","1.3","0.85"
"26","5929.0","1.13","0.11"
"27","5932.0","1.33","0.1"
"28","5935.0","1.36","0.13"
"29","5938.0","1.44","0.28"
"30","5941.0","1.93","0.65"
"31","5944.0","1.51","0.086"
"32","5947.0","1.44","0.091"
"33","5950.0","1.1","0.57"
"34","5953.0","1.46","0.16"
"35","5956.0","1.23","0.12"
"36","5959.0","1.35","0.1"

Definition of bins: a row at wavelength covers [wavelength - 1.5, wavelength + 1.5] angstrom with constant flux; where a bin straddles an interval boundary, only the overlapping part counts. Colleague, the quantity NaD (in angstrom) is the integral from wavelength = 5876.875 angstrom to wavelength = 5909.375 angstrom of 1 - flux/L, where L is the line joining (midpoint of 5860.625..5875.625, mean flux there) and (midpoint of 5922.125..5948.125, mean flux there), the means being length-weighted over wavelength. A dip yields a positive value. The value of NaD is 4.4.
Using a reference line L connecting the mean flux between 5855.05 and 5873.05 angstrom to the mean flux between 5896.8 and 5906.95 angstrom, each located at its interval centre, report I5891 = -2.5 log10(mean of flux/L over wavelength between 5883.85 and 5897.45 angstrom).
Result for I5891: 0.31 mag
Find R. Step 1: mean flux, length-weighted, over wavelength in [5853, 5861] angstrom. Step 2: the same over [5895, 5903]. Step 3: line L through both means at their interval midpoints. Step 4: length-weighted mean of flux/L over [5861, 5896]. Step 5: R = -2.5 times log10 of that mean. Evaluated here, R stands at 0.20 mag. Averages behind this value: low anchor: 1.41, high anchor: 1.24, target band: 1.11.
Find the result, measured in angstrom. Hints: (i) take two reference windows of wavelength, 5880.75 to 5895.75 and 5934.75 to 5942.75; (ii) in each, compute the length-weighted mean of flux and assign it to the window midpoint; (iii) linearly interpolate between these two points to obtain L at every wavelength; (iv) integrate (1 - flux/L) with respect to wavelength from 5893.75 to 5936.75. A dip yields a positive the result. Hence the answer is 0.6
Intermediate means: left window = 1.01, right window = 1.61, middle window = 1.31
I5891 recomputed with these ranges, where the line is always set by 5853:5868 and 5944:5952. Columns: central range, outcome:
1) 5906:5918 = 0.03 mag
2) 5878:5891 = 0.20 mag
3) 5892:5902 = 0.12 mag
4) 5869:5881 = 0.04 mag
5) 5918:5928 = -0.16 mag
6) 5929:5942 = -0.11 mag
